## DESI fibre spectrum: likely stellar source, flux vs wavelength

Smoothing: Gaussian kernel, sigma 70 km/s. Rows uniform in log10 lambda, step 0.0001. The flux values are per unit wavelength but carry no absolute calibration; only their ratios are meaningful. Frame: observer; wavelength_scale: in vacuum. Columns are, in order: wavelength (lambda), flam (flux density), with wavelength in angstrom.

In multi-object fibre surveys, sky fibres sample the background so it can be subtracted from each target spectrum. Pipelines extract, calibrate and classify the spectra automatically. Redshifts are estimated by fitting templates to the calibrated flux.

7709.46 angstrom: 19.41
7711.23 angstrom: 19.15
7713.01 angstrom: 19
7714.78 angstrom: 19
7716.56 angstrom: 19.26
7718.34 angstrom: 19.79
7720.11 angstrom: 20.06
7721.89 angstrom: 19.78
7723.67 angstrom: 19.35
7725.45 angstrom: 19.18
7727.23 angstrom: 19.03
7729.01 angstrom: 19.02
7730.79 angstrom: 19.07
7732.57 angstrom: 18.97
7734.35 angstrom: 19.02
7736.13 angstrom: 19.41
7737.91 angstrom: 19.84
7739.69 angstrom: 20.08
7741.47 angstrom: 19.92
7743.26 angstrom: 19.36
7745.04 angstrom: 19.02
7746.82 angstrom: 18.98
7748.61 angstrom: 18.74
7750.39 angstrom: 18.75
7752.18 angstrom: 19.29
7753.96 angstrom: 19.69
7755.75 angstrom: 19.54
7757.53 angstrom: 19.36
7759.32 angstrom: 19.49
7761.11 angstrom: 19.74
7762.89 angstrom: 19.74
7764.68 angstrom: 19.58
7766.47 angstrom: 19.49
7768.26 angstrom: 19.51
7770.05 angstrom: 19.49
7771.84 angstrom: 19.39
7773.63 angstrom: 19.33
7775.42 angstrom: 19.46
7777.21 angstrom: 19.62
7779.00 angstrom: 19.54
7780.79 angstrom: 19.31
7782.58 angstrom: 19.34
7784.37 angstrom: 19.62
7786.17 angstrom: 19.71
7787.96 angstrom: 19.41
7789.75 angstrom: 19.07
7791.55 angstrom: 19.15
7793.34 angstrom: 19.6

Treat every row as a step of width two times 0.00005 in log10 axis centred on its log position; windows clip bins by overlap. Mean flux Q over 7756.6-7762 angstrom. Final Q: 19.5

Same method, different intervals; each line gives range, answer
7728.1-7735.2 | 19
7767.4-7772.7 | 19.5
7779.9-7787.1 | 19.5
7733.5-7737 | 19.2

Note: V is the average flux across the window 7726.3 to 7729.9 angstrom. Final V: 19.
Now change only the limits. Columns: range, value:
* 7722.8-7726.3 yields 19.3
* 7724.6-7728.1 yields 19.1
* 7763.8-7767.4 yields 19.5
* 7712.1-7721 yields 19.4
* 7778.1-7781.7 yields 19.4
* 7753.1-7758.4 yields 19.5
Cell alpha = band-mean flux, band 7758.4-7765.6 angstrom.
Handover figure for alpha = 19.6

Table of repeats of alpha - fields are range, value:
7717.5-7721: 20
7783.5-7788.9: 19.6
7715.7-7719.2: 19.5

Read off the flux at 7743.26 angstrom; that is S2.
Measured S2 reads 19.36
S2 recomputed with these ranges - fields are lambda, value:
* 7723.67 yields 19.35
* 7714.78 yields 19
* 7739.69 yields 20.08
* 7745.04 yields 19.02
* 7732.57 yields 18.97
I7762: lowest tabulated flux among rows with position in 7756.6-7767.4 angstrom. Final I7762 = 19.36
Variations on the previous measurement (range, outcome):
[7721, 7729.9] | 19.02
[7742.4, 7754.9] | 18.74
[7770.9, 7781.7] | 19.31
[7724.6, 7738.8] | 18.97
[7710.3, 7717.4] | 19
